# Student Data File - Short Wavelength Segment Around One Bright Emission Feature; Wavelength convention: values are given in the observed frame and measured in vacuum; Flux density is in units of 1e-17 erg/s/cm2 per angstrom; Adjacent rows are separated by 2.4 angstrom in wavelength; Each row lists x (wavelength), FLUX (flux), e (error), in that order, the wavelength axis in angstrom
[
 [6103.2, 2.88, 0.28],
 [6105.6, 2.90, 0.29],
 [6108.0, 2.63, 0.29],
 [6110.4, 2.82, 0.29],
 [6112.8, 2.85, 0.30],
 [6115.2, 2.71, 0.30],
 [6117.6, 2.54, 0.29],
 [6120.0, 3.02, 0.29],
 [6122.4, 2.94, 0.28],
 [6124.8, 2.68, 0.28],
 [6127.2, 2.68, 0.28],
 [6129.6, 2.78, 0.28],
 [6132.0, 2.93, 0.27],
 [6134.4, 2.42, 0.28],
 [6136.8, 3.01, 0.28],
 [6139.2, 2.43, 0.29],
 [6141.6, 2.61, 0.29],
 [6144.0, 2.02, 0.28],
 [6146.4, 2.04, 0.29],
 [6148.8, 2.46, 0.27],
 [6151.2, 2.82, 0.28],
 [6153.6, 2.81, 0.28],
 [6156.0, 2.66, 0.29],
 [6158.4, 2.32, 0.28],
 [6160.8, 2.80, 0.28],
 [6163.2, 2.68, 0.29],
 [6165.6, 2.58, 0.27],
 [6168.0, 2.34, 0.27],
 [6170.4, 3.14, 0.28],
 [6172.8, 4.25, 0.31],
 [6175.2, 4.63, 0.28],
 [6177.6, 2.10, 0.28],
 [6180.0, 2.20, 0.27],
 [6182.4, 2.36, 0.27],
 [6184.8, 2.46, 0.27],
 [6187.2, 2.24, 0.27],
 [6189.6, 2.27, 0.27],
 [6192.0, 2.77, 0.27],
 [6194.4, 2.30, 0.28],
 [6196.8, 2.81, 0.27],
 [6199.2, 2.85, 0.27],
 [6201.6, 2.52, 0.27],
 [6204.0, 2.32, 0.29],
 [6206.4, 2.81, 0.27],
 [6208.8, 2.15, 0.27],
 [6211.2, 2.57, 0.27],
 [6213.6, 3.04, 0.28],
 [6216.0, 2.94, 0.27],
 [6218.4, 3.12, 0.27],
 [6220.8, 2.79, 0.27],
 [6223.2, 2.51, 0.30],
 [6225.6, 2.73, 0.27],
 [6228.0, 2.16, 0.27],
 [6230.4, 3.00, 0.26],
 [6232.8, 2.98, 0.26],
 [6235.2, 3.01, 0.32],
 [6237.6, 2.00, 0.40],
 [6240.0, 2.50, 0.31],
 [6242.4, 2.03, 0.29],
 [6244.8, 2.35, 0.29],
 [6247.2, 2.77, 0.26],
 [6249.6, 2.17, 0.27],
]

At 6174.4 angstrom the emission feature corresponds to H-beta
